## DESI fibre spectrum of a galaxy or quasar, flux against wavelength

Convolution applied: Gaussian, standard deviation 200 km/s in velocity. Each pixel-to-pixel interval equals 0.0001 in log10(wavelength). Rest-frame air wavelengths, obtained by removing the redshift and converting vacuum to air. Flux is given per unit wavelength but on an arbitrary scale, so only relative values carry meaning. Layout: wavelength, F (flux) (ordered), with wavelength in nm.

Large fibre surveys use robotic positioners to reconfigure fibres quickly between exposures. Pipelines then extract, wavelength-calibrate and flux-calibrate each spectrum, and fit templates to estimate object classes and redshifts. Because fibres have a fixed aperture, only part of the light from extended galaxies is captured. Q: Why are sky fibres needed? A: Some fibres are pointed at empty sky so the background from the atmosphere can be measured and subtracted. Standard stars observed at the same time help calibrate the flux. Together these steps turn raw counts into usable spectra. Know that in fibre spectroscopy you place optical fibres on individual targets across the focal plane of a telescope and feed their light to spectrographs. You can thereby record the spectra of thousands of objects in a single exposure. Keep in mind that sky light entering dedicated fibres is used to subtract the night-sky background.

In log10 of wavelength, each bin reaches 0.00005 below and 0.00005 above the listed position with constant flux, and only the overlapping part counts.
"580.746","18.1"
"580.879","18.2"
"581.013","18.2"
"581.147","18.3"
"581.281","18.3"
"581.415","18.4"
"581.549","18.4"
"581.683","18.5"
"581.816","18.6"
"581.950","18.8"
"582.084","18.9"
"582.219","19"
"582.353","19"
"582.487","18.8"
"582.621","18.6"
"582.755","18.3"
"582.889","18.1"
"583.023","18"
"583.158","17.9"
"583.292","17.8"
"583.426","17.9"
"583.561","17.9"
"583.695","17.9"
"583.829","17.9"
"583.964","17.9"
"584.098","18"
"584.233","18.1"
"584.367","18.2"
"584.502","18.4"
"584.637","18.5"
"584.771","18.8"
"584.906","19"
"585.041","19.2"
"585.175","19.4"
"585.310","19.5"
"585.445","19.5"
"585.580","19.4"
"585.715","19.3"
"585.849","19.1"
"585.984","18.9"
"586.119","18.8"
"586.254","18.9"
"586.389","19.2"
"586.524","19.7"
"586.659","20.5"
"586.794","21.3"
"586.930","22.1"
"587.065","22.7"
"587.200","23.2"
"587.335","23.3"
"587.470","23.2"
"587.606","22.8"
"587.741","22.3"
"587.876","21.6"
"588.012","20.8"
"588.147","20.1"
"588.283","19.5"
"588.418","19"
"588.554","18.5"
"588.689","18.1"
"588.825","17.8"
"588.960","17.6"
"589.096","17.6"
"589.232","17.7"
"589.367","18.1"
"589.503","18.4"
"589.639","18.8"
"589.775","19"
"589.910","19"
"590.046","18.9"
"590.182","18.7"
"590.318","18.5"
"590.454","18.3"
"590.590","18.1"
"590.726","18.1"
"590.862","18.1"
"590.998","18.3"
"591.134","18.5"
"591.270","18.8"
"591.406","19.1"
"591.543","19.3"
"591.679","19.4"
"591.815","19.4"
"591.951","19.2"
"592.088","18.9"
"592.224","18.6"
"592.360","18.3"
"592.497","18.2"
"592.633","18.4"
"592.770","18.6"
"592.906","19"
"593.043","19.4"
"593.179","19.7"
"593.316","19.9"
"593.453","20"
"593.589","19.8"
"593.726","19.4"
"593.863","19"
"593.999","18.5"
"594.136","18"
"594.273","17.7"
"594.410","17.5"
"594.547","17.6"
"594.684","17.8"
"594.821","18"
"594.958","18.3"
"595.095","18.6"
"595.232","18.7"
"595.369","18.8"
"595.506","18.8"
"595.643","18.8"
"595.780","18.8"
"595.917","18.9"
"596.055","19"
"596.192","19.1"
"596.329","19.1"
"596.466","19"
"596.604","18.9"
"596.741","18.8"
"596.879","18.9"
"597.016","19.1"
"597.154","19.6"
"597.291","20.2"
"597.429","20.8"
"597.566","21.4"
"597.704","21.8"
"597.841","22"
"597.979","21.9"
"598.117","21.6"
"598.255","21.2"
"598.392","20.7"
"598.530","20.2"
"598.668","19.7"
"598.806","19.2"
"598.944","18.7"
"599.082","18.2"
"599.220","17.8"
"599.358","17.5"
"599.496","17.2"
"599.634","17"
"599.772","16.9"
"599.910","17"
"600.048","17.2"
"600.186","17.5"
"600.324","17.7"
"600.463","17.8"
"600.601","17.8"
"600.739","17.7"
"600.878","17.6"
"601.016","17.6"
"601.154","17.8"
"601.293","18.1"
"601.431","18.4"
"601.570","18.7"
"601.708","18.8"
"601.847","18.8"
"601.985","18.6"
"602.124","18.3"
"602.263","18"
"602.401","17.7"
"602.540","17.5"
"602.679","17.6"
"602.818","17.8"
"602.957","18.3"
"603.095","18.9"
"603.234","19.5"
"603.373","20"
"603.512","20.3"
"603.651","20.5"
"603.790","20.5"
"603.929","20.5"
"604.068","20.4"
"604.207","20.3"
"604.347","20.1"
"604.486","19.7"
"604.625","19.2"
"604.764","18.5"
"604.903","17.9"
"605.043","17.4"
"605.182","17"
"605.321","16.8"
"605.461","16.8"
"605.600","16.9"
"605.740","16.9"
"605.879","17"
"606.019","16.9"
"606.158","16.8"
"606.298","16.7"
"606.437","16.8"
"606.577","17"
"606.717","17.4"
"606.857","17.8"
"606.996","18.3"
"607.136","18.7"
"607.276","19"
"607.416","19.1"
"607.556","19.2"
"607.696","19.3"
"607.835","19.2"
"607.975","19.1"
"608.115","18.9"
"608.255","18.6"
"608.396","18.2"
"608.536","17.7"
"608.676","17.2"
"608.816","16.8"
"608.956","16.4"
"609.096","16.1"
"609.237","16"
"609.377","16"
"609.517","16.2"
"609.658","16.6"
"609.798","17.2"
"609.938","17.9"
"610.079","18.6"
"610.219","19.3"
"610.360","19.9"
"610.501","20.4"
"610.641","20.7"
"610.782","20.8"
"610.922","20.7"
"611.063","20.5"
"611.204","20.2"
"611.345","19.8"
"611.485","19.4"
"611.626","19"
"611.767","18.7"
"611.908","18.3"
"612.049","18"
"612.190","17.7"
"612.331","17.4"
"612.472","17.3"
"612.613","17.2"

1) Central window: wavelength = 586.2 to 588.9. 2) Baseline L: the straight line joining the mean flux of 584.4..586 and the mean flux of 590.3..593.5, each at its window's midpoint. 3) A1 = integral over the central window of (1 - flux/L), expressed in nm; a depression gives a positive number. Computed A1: -0.248 nm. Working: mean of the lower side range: 19.1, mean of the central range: 20.7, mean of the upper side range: 18.8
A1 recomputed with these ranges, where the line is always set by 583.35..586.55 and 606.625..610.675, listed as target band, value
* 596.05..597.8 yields -0.13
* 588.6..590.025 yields 0.03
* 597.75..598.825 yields -0.15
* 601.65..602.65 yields 0.00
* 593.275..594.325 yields -0.03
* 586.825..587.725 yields -0.20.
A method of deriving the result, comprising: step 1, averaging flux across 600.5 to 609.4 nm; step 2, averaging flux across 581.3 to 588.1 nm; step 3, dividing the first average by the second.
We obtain 0.94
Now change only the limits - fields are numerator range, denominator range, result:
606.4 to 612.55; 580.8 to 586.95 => 0.98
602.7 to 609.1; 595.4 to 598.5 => 0.92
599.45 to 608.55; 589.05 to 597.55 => 0.97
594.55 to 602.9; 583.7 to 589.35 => 0.96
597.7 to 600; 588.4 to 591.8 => 1.04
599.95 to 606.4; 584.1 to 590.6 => 0.94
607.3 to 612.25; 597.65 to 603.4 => 0.99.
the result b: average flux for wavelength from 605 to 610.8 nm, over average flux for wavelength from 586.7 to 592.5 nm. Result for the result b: 0.9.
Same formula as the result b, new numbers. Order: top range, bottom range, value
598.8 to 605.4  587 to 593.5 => 0.95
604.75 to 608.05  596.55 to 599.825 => 0.91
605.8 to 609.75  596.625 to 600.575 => 0.92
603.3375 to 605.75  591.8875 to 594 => 0.99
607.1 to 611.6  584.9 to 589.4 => 0.93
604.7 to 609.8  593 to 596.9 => 0.93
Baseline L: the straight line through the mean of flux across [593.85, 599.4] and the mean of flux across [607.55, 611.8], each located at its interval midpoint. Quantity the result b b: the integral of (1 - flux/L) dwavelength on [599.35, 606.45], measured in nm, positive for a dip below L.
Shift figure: 0.28 nm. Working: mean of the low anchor 19.2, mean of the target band 18.2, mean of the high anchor 18.5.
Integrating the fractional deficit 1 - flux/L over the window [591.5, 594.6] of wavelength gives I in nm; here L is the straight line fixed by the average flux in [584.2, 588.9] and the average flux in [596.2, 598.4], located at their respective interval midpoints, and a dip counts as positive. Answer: 0.20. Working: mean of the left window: 20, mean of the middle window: 18.9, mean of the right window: 20.3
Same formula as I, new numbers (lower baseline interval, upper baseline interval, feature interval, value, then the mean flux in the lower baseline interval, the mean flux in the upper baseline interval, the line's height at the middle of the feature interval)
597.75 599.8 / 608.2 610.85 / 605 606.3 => 0.108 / 19.4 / 17.9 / 18.4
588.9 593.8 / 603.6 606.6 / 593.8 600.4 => -0.144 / 18.8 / 18.2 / 18.5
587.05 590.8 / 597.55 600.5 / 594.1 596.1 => 0.095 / 19.6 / 19.1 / 19.3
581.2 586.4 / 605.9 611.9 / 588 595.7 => -0.072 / 18.6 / 18.3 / 18.5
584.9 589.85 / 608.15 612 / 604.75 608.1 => 0.155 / 19.8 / 18.4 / 18.6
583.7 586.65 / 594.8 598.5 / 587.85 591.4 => 0.096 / 18.9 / 19.7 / 19.2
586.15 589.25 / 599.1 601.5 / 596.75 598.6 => -0.255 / 20.3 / 17.6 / 18.2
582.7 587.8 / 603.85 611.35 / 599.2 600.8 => 0.109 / 19.5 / 18.3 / 18.7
